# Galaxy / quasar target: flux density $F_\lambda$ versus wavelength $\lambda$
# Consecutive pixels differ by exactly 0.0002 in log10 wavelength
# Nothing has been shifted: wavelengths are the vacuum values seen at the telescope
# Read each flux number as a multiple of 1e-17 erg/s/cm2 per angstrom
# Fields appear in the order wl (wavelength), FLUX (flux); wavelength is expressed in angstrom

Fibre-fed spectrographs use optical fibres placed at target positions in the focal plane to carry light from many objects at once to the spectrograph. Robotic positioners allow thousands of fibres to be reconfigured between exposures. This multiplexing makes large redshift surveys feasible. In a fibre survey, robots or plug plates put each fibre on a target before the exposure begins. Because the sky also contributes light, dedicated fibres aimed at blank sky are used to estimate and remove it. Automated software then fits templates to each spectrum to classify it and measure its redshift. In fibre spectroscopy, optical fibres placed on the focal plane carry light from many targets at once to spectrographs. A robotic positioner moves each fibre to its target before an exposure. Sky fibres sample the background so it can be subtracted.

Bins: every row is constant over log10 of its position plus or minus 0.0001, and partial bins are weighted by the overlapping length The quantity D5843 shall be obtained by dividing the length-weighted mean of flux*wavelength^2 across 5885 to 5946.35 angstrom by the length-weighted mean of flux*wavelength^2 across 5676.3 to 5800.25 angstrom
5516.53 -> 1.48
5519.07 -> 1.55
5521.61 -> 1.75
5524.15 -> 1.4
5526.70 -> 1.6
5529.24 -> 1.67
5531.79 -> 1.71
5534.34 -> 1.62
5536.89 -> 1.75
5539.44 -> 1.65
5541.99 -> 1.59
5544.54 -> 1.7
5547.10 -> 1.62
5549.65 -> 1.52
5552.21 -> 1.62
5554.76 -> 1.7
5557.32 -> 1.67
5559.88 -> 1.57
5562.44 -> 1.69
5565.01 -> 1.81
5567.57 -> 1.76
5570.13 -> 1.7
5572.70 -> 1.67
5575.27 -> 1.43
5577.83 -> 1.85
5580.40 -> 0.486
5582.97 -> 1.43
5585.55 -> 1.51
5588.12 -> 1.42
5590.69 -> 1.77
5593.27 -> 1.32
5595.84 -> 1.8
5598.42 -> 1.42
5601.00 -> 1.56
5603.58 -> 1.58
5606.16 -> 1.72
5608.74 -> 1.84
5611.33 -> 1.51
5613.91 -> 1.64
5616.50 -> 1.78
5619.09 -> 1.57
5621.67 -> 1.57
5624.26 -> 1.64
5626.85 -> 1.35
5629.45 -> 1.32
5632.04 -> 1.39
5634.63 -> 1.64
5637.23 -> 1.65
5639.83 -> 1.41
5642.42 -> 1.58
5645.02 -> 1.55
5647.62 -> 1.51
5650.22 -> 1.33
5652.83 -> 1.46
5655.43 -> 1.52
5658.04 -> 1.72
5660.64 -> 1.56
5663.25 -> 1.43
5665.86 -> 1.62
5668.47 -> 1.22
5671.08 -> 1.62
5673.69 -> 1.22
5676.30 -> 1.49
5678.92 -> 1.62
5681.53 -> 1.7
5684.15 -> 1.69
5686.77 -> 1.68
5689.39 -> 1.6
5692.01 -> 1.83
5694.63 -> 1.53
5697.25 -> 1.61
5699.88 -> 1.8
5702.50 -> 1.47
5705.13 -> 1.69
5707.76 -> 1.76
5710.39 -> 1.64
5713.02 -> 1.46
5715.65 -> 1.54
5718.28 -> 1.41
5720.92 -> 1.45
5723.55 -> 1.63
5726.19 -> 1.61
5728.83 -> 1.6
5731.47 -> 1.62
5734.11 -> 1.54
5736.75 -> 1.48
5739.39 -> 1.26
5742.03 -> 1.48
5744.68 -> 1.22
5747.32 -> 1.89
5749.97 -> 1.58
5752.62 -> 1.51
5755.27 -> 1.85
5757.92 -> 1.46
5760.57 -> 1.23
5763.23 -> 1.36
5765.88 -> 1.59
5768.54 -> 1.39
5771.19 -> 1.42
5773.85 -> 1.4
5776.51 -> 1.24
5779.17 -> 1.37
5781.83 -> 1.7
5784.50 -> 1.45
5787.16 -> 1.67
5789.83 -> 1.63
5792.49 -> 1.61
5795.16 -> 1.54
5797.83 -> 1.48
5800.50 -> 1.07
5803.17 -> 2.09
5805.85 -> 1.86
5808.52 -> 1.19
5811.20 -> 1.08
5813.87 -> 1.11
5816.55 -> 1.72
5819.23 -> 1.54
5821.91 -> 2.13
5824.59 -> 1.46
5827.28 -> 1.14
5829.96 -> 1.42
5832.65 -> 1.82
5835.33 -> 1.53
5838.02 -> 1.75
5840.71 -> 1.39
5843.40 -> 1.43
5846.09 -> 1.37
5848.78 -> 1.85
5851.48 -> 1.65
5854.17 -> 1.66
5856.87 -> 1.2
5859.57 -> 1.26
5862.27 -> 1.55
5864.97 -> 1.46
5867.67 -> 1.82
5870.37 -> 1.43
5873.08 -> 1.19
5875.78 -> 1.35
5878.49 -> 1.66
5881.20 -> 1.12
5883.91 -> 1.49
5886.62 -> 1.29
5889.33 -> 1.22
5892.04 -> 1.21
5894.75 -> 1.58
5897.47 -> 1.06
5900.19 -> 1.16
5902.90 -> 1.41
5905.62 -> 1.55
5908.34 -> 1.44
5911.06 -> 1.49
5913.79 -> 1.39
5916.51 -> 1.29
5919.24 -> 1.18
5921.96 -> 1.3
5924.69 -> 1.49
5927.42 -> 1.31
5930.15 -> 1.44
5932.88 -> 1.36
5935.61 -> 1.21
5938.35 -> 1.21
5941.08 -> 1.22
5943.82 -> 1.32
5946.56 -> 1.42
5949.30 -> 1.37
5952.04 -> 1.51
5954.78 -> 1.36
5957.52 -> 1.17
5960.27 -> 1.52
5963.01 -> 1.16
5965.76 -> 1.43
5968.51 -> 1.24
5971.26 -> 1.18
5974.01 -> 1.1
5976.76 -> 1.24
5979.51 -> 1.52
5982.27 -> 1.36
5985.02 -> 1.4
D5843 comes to 0.9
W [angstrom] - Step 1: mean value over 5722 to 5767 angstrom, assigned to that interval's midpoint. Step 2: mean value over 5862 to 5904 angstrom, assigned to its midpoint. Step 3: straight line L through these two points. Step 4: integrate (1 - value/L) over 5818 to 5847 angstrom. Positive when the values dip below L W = -2.4 angstrom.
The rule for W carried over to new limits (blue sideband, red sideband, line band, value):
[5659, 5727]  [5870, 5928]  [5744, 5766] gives -0.31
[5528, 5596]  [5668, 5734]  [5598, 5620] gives -0.63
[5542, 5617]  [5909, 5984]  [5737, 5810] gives -2.58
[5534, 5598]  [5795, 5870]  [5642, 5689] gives 0.90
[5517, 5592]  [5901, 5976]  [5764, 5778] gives 0.40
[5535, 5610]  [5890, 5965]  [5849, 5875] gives -1.84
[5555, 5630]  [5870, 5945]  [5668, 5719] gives -3.20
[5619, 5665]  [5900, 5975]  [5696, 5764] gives -4.07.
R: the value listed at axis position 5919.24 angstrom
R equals 1.18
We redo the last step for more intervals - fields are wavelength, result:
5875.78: 1.35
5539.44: 1.65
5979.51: 1.52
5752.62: 1.51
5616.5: 1.78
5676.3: 1.49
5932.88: 1.36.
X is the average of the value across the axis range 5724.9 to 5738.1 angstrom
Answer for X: 1.57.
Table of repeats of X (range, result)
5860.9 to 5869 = 1.61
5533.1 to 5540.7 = 1.67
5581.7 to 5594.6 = 1.49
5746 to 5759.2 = 1.66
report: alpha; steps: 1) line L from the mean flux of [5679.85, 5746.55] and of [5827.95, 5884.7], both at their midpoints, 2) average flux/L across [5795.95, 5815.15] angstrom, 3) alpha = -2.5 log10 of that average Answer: 0.078 mag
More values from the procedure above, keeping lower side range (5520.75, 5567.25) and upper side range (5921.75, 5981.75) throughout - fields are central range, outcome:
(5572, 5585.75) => 0.178 mag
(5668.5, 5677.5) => 0.098 mag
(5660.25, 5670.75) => 0.063 mag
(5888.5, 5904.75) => 0.068 mag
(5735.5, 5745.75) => 0.098 mag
